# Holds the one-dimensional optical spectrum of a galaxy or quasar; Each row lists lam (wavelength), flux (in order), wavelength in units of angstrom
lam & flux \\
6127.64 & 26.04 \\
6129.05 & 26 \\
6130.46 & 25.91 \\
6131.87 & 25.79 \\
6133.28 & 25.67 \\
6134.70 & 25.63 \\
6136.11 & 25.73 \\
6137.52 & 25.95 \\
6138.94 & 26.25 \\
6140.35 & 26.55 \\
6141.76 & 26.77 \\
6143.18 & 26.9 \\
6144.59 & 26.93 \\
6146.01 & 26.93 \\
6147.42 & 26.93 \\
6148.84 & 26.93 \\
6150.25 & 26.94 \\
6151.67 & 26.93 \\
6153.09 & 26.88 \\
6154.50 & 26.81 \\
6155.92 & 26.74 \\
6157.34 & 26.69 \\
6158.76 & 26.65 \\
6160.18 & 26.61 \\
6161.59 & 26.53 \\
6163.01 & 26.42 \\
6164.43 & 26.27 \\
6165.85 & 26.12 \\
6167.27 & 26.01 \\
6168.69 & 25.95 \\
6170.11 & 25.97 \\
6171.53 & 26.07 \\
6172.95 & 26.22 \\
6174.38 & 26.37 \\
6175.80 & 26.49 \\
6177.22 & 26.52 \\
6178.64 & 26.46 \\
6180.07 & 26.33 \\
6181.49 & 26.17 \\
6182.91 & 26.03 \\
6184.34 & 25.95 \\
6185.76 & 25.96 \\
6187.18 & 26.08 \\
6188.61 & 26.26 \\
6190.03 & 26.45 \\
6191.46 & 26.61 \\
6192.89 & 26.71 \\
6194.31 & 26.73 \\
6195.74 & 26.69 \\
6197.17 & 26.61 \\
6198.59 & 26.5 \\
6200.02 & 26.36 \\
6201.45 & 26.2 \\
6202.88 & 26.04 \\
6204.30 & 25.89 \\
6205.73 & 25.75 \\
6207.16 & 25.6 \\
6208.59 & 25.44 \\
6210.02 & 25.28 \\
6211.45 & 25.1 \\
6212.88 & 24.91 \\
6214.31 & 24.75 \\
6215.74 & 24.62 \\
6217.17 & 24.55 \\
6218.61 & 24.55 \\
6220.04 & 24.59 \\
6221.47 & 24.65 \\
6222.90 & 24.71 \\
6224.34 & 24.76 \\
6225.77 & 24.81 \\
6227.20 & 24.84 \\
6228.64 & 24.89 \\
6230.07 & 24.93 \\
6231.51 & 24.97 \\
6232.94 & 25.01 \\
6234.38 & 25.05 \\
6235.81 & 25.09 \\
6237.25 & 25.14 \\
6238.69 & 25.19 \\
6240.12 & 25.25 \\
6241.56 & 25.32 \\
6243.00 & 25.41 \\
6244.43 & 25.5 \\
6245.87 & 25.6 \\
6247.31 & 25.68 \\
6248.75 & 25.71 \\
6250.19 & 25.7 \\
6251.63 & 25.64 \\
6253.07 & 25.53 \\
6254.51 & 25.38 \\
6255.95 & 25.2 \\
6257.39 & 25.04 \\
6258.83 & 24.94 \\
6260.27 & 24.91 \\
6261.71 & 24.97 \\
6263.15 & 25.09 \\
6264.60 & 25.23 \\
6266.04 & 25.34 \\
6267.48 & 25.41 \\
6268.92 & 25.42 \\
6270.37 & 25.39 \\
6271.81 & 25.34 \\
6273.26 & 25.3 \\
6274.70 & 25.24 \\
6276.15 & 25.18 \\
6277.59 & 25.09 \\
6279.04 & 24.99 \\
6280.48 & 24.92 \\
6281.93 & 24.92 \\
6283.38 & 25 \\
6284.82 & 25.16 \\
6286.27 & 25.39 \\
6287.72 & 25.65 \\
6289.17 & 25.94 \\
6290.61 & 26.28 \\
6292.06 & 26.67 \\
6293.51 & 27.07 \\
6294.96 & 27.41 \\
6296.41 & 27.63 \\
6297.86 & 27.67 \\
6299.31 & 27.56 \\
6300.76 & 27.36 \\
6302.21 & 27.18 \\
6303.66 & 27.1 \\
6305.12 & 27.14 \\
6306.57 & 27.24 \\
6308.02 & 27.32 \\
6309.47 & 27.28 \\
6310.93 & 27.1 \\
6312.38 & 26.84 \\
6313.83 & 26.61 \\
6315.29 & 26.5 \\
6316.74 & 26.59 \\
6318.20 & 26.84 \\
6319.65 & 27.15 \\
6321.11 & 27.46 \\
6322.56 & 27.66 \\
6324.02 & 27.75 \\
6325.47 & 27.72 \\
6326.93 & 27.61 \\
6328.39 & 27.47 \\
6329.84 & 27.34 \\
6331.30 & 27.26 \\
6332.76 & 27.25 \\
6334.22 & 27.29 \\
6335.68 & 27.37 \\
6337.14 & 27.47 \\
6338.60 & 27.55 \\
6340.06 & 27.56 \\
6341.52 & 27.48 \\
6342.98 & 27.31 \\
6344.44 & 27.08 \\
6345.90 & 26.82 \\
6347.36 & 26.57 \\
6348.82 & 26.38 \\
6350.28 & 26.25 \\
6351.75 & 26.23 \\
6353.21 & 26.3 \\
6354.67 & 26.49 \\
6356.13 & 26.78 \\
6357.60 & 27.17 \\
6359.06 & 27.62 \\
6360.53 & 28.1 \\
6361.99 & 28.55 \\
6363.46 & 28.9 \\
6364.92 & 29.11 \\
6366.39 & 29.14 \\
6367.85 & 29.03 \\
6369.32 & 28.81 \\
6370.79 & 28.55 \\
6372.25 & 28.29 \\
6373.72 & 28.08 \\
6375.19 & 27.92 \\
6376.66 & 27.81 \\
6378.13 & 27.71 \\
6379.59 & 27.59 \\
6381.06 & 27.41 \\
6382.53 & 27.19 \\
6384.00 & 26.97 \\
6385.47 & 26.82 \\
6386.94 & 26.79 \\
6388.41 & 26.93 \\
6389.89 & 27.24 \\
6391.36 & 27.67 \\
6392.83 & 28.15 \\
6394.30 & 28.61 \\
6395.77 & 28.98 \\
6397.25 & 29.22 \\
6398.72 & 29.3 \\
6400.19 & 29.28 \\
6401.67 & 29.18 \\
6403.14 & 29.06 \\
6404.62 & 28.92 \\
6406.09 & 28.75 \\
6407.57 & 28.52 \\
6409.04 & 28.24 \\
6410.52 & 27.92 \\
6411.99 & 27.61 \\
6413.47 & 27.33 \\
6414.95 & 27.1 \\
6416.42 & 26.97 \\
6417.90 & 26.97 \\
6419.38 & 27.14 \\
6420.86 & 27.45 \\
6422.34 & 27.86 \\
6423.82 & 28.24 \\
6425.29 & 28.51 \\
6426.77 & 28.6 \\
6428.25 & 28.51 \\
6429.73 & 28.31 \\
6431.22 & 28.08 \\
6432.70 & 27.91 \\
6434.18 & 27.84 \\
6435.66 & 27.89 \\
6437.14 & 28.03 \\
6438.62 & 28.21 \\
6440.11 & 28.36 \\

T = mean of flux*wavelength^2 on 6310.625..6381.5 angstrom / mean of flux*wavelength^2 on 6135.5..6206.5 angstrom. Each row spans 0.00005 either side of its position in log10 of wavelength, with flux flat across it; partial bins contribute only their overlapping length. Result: 1.1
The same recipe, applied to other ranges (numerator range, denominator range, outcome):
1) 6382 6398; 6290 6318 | 1.05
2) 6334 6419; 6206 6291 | 1.15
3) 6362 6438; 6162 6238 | 1.16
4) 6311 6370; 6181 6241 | 1.12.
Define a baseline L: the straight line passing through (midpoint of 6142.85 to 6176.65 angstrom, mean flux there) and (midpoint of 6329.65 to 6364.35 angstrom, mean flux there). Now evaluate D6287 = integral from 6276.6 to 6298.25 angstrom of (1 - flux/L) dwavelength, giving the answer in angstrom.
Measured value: 0.85 angstrom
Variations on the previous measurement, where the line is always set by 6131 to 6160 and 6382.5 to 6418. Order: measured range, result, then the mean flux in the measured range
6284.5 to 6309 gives 0.5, 26.8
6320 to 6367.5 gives 0.5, 27.4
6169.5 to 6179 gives 0.1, 26.3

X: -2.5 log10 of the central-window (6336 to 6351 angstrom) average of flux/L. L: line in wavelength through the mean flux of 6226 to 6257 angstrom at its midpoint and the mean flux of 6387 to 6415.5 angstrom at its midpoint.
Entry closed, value 0.005 mag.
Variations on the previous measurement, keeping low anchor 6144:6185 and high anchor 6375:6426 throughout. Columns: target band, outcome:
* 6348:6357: 0.05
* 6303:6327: 0.01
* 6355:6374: -0.02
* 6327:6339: 0.01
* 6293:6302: -0.01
